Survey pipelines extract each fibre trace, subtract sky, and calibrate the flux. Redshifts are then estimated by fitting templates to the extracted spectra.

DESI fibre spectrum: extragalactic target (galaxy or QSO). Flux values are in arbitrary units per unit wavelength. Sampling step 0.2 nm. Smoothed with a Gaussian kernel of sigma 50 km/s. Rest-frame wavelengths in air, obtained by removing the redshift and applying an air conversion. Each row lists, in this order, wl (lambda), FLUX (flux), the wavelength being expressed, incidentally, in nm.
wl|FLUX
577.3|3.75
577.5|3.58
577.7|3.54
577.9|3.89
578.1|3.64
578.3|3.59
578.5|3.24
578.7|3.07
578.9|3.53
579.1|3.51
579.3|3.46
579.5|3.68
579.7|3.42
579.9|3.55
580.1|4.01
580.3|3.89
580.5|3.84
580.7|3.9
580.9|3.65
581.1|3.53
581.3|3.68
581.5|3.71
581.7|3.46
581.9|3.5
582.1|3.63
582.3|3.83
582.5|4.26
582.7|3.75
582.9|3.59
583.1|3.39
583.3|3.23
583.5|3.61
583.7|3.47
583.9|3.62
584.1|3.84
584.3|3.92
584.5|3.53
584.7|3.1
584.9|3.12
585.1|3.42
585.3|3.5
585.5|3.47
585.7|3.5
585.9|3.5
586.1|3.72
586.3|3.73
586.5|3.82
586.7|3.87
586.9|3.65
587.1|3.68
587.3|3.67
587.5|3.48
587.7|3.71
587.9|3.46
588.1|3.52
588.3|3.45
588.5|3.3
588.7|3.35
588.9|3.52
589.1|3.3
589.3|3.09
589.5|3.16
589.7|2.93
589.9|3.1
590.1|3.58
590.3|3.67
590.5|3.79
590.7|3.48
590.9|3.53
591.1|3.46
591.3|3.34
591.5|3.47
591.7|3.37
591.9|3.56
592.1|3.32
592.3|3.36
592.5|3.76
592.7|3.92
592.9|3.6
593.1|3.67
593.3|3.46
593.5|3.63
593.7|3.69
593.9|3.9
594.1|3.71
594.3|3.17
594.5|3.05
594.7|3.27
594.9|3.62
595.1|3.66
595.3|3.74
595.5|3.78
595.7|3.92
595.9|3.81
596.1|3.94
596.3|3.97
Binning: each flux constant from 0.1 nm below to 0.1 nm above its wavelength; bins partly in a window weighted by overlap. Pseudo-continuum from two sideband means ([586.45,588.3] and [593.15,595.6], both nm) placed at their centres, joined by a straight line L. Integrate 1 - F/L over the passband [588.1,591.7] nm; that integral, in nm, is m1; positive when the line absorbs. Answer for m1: 0.22 nm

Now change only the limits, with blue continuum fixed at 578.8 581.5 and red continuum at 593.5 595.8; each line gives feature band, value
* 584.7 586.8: 0.055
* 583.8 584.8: 0.012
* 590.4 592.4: 0.079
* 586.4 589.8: 0.149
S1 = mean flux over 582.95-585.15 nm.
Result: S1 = 3.48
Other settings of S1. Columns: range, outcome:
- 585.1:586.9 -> 3.63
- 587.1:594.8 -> 3.47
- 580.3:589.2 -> 3.59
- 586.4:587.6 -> 3.7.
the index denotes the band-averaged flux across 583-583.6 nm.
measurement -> 3.41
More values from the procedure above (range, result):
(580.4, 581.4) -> 3.72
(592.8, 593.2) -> 3.63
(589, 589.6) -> 3.18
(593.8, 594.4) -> 3.59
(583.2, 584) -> 3.48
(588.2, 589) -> 3.4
